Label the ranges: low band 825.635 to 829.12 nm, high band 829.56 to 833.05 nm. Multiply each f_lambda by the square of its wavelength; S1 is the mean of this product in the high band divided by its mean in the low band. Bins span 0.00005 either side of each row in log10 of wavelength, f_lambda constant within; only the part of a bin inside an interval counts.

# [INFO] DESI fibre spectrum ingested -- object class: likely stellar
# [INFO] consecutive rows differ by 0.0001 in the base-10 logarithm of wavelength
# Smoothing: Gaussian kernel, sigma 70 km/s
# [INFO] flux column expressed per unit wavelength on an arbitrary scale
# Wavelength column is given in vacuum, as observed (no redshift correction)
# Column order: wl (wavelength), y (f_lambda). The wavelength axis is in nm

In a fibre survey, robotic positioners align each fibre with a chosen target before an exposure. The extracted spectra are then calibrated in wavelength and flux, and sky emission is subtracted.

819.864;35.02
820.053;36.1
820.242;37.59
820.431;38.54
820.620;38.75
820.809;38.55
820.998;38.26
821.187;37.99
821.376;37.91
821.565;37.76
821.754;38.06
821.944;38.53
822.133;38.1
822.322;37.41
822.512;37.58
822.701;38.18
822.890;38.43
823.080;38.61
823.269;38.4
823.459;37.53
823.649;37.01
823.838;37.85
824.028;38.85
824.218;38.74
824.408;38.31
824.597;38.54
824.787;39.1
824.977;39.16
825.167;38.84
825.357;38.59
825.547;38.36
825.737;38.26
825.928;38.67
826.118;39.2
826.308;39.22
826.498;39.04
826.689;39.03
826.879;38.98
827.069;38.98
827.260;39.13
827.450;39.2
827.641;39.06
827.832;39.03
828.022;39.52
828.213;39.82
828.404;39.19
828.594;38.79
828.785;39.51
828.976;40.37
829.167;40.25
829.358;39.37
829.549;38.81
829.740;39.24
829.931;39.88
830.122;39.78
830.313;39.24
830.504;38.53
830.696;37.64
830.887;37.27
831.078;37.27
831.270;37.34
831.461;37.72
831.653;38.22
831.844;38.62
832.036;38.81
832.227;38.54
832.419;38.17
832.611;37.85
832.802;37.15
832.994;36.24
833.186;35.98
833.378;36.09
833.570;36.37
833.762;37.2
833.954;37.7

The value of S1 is 1.0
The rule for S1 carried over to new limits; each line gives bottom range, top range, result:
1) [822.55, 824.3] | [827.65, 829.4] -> 1.05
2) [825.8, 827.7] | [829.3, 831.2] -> 1.00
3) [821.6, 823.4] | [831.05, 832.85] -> 1.02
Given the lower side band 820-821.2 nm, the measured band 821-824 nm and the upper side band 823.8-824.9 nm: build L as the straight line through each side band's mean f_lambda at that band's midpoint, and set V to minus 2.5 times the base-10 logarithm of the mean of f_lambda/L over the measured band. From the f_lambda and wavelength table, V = 0.01 mag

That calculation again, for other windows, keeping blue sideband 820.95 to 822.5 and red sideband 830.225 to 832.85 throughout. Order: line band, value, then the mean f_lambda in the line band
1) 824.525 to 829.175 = -0.03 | 39.1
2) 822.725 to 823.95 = 0.00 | 38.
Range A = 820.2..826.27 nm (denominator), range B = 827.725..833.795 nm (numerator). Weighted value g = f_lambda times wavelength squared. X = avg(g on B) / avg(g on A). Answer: 1.0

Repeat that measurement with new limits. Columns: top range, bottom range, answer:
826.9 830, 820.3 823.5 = 1.05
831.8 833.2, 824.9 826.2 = 0.99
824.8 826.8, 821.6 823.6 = 1.03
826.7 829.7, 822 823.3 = 1.05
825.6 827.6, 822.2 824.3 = 1.03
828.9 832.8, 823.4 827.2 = 1.01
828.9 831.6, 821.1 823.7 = 1.04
